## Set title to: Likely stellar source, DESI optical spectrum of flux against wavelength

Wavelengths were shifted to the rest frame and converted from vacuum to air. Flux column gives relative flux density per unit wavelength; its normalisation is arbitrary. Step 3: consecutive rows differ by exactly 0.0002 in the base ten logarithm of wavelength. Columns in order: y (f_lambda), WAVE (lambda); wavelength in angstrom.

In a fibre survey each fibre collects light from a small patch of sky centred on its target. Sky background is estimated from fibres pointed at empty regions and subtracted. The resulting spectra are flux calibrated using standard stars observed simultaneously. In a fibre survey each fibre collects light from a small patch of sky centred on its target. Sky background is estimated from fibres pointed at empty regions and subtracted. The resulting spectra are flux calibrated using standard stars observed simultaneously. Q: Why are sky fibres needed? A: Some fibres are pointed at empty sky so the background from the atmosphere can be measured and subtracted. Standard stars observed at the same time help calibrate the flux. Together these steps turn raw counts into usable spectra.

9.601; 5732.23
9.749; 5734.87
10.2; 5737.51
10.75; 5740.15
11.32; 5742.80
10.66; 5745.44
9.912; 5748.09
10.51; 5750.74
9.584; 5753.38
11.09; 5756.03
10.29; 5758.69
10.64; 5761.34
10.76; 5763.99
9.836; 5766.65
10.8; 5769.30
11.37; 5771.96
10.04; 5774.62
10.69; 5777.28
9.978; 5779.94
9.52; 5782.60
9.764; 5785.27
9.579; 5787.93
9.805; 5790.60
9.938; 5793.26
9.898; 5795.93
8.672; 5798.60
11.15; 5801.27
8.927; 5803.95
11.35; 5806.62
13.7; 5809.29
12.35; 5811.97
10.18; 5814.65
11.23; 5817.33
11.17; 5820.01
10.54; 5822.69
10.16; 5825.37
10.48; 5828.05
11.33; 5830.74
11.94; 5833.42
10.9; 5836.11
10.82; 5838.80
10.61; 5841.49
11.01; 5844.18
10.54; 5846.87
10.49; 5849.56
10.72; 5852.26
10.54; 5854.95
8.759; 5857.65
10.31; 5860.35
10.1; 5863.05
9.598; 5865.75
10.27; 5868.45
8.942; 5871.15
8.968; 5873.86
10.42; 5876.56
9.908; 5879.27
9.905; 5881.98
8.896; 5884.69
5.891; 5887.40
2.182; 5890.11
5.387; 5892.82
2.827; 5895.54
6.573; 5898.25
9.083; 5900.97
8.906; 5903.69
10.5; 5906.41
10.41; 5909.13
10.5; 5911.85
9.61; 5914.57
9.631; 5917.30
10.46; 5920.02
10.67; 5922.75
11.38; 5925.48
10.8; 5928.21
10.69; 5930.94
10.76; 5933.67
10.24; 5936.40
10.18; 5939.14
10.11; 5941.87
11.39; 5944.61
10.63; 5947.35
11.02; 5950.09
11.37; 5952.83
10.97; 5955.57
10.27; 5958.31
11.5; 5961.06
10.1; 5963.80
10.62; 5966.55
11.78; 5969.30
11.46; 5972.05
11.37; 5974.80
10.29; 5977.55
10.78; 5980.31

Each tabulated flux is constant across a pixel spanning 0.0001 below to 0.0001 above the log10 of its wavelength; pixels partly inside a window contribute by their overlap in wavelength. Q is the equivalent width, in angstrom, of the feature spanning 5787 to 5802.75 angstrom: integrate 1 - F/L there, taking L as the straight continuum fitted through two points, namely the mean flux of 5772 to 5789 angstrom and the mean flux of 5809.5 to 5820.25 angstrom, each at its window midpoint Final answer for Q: 1.19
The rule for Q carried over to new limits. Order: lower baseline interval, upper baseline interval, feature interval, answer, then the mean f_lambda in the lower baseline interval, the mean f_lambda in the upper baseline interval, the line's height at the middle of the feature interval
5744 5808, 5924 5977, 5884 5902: 8.4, 10.2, 10.9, 10.6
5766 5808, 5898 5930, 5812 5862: -3.2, 10.1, 10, 10.1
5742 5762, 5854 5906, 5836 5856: -4.1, 10.5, 8.31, 8.88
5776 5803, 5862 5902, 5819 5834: -3.0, 9.88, 7.9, 9.09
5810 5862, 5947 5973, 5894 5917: 4.9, 10.8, 11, 10.9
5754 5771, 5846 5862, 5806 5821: -1.9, 10.5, 10.2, 10.4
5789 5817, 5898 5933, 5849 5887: 2.1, 10.6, 10.1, 10.3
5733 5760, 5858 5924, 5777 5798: 0.2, 10.4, 8.74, 9.92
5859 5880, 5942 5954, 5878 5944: 9.2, 9.81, 11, 10.4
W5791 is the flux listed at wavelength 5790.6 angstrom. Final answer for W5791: 9.805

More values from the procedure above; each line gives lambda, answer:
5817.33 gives 11.23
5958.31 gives 10.27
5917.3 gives 9.631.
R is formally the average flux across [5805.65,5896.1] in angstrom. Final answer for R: 9.82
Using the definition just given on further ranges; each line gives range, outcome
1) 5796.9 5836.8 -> 10.9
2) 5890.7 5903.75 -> 6.06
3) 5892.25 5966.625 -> 9.92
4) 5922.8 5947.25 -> 10.7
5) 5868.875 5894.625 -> 7.83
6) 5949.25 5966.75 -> 10.8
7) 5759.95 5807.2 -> 10.1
